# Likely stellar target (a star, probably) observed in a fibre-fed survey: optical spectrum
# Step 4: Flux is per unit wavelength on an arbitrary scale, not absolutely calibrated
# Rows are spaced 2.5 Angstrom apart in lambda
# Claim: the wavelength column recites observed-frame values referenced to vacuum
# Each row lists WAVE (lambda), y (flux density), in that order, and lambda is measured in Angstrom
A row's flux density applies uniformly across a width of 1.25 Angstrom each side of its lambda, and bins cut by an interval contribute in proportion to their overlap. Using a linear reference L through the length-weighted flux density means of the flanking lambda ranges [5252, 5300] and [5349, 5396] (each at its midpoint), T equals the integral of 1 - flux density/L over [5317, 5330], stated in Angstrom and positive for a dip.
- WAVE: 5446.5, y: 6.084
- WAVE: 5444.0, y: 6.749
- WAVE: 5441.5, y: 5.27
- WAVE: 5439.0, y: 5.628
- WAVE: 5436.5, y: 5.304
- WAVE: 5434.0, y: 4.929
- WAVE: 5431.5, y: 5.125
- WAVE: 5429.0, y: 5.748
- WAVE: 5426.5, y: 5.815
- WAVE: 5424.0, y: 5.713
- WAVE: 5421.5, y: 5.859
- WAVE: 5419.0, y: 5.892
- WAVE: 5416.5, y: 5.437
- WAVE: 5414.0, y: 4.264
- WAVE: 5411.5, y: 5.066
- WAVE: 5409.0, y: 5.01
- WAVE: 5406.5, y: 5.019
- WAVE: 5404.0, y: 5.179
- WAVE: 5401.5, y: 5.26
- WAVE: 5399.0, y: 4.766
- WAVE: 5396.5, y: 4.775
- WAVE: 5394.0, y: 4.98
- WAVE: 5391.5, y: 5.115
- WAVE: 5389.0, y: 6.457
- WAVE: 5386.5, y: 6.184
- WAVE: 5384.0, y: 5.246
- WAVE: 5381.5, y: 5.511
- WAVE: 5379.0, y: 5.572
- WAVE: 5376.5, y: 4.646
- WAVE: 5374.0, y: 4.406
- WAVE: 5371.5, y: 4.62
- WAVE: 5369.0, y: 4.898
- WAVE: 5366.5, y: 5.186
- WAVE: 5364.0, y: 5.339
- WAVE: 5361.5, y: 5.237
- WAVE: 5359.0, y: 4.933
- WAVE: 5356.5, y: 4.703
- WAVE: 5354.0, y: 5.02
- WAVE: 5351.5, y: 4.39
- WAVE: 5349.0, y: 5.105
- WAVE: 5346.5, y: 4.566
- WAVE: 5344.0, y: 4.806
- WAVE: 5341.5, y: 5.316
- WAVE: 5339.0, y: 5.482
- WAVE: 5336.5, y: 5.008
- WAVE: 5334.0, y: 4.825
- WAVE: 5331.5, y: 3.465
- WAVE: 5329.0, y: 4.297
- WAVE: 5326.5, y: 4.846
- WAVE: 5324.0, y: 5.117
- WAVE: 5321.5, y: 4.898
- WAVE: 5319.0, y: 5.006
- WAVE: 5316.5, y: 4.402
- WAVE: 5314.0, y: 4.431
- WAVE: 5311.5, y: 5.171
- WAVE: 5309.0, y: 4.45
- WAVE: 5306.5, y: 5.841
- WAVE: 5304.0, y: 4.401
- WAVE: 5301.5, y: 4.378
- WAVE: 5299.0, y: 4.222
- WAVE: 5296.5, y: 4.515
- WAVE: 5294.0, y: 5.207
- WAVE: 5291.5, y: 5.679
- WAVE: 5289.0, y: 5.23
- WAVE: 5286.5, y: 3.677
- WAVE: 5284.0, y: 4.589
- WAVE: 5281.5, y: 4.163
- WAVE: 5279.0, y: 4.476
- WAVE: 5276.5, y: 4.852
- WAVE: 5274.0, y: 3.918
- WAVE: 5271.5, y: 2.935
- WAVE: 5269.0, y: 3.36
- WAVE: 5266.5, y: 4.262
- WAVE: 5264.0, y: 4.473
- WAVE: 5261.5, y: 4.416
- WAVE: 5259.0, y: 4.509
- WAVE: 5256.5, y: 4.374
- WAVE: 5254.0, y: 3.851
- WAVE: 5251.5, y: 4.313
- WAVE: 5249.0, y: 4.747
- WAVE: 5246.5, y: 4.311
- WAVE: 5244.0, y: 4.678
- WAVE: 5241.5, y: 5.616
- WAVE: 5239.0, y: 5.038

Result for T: -0.2 Angstrom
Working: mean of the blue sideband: 4.35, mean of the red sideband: 5.13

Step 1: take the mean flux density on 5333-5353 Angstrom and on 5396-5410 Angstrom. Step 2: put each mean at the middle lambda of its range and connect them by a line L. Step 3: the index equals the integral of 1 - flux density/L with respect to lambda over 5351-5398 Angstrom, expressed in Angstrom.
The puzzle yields -1.4 Angstrom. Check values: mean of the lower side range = 4.94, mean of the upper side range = 5.01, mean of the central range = 5.13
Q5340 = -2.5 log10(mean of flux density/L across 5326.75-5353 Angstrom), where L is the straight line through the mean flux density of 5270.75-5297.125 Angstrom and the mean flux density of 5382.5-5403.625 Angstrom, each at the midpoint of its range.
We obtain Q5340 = 0.045 mag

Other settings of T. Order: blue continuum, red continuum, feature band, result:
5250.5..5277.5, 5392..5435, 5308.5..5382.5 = -2.2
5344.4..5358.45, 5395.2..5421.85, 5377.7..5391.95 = -2.1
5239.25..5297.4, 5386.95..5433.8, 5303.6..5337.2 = 0.2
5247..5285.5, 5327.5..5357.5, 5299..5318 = -0.8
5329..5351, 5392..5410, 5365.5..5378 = 0.3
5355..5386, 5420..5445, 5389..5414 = 1.3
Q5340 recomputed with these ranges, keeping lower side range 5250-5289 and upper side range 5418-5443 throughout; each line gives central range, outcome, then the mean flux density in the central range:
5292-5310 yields -0.074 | 4.76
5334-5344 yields -0.085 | 5.16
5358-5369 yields -0.037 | 5.15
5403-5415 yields 0.093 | 4.92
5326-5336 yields 0.079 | 4.37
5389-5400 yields 0.030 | 5.09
